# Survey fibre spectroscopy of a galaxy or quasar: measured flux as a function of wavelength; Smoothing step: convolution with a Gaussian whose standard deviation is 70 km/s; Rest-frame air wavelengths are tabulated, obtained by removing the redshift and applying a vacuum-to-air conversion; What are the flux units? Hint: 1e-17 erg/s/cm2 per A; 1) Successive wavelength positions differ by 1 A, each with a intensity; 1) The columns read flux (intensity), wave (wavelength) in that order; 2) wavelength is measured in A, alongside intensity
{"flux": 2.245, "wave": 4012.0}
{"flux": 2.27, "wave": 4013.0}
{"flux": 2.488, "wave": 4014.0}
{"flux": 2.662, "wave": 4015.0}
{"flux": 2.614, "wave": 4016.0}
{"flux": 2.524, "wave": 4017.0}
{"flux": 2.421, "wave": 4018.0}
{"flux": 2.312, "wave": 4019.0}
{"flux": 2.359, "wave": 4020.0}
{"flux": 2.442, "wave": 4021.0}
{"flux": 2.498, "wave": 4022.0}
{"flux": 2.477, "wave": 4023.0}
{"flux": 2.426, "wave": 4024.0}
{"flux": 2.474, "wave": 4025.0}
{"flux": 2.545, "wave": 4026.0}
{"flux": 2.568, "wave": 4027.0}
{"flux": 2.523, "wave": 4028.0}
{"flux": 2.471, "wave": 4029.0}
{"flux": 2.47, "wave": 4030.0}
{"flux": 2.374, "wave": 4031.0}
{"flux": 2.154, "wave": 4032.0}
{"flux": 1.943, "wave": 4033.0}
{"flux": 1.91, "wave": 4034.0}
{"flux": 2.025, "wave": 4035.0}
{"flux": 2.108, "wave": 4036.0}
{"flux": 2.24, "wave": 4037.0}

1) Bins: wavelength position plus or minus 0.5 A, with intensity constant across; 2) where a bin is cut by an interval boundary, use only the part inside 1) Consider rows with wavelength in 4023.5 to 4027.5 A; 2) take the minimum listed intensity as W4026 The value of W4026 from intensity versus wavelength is 2.426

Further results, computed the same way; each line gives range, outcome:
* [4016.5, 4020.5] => 2.312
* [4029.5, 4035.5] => 1.91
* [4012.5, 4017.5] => 2.27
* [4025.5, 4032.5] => 2.154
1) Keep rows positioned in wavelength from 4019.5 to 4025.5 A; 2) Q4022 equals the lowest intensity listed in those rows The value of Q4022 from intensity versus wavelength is 2.359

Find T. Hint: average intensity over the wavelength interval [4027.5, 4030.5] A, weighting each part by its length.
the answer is 2.49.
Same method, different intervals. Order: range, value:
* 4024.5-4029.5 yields 2.52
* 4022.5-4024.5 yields 2.45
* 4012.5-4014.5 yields 2.38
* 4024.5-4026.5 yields 2.51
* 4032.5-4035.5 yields 1.96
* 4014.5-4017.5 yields 2.6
